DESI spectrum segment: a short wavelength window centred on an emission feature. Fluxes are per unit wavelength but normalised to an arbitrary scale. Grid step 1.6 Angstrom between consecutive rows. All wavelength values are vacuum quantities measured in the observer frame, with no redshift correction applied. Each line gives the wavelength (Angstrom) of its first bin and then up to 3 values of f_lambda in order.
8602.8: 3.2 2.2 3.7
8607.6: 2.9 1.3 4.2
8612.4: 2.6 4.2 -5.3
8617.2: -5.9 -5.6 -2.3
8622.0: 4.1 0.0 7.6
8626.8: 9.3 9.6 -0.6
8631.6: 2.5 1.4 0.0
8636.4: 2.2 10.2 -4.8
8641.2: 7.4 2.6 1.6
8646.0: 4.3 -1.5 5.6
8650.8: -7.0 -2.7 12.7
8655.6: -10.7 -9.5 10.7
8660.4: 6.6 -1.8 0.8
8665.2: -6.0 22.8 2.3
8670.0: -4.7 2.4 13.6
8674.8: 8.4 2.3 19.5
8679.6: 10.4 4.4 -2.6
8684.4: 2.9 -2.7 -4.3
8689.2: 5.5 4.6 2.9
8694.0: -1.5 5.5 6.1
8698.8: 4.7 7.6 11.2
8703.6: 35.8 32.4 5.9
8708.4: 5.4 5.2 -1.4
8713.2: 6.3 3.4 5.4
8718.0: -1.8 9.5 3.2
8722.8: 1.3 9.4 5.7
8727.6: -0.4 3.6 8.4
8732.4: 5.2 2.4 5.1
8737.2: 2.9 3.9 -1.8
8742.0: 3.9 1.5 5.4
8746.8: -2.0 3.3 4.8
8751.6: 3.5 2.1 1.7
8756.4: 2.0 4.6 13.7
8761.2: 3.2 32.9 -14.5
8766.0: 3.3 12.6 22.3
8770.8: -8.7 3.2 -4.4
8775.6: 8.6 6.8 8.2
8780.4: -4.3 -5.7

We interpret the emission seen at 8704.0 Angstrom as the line H-beta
